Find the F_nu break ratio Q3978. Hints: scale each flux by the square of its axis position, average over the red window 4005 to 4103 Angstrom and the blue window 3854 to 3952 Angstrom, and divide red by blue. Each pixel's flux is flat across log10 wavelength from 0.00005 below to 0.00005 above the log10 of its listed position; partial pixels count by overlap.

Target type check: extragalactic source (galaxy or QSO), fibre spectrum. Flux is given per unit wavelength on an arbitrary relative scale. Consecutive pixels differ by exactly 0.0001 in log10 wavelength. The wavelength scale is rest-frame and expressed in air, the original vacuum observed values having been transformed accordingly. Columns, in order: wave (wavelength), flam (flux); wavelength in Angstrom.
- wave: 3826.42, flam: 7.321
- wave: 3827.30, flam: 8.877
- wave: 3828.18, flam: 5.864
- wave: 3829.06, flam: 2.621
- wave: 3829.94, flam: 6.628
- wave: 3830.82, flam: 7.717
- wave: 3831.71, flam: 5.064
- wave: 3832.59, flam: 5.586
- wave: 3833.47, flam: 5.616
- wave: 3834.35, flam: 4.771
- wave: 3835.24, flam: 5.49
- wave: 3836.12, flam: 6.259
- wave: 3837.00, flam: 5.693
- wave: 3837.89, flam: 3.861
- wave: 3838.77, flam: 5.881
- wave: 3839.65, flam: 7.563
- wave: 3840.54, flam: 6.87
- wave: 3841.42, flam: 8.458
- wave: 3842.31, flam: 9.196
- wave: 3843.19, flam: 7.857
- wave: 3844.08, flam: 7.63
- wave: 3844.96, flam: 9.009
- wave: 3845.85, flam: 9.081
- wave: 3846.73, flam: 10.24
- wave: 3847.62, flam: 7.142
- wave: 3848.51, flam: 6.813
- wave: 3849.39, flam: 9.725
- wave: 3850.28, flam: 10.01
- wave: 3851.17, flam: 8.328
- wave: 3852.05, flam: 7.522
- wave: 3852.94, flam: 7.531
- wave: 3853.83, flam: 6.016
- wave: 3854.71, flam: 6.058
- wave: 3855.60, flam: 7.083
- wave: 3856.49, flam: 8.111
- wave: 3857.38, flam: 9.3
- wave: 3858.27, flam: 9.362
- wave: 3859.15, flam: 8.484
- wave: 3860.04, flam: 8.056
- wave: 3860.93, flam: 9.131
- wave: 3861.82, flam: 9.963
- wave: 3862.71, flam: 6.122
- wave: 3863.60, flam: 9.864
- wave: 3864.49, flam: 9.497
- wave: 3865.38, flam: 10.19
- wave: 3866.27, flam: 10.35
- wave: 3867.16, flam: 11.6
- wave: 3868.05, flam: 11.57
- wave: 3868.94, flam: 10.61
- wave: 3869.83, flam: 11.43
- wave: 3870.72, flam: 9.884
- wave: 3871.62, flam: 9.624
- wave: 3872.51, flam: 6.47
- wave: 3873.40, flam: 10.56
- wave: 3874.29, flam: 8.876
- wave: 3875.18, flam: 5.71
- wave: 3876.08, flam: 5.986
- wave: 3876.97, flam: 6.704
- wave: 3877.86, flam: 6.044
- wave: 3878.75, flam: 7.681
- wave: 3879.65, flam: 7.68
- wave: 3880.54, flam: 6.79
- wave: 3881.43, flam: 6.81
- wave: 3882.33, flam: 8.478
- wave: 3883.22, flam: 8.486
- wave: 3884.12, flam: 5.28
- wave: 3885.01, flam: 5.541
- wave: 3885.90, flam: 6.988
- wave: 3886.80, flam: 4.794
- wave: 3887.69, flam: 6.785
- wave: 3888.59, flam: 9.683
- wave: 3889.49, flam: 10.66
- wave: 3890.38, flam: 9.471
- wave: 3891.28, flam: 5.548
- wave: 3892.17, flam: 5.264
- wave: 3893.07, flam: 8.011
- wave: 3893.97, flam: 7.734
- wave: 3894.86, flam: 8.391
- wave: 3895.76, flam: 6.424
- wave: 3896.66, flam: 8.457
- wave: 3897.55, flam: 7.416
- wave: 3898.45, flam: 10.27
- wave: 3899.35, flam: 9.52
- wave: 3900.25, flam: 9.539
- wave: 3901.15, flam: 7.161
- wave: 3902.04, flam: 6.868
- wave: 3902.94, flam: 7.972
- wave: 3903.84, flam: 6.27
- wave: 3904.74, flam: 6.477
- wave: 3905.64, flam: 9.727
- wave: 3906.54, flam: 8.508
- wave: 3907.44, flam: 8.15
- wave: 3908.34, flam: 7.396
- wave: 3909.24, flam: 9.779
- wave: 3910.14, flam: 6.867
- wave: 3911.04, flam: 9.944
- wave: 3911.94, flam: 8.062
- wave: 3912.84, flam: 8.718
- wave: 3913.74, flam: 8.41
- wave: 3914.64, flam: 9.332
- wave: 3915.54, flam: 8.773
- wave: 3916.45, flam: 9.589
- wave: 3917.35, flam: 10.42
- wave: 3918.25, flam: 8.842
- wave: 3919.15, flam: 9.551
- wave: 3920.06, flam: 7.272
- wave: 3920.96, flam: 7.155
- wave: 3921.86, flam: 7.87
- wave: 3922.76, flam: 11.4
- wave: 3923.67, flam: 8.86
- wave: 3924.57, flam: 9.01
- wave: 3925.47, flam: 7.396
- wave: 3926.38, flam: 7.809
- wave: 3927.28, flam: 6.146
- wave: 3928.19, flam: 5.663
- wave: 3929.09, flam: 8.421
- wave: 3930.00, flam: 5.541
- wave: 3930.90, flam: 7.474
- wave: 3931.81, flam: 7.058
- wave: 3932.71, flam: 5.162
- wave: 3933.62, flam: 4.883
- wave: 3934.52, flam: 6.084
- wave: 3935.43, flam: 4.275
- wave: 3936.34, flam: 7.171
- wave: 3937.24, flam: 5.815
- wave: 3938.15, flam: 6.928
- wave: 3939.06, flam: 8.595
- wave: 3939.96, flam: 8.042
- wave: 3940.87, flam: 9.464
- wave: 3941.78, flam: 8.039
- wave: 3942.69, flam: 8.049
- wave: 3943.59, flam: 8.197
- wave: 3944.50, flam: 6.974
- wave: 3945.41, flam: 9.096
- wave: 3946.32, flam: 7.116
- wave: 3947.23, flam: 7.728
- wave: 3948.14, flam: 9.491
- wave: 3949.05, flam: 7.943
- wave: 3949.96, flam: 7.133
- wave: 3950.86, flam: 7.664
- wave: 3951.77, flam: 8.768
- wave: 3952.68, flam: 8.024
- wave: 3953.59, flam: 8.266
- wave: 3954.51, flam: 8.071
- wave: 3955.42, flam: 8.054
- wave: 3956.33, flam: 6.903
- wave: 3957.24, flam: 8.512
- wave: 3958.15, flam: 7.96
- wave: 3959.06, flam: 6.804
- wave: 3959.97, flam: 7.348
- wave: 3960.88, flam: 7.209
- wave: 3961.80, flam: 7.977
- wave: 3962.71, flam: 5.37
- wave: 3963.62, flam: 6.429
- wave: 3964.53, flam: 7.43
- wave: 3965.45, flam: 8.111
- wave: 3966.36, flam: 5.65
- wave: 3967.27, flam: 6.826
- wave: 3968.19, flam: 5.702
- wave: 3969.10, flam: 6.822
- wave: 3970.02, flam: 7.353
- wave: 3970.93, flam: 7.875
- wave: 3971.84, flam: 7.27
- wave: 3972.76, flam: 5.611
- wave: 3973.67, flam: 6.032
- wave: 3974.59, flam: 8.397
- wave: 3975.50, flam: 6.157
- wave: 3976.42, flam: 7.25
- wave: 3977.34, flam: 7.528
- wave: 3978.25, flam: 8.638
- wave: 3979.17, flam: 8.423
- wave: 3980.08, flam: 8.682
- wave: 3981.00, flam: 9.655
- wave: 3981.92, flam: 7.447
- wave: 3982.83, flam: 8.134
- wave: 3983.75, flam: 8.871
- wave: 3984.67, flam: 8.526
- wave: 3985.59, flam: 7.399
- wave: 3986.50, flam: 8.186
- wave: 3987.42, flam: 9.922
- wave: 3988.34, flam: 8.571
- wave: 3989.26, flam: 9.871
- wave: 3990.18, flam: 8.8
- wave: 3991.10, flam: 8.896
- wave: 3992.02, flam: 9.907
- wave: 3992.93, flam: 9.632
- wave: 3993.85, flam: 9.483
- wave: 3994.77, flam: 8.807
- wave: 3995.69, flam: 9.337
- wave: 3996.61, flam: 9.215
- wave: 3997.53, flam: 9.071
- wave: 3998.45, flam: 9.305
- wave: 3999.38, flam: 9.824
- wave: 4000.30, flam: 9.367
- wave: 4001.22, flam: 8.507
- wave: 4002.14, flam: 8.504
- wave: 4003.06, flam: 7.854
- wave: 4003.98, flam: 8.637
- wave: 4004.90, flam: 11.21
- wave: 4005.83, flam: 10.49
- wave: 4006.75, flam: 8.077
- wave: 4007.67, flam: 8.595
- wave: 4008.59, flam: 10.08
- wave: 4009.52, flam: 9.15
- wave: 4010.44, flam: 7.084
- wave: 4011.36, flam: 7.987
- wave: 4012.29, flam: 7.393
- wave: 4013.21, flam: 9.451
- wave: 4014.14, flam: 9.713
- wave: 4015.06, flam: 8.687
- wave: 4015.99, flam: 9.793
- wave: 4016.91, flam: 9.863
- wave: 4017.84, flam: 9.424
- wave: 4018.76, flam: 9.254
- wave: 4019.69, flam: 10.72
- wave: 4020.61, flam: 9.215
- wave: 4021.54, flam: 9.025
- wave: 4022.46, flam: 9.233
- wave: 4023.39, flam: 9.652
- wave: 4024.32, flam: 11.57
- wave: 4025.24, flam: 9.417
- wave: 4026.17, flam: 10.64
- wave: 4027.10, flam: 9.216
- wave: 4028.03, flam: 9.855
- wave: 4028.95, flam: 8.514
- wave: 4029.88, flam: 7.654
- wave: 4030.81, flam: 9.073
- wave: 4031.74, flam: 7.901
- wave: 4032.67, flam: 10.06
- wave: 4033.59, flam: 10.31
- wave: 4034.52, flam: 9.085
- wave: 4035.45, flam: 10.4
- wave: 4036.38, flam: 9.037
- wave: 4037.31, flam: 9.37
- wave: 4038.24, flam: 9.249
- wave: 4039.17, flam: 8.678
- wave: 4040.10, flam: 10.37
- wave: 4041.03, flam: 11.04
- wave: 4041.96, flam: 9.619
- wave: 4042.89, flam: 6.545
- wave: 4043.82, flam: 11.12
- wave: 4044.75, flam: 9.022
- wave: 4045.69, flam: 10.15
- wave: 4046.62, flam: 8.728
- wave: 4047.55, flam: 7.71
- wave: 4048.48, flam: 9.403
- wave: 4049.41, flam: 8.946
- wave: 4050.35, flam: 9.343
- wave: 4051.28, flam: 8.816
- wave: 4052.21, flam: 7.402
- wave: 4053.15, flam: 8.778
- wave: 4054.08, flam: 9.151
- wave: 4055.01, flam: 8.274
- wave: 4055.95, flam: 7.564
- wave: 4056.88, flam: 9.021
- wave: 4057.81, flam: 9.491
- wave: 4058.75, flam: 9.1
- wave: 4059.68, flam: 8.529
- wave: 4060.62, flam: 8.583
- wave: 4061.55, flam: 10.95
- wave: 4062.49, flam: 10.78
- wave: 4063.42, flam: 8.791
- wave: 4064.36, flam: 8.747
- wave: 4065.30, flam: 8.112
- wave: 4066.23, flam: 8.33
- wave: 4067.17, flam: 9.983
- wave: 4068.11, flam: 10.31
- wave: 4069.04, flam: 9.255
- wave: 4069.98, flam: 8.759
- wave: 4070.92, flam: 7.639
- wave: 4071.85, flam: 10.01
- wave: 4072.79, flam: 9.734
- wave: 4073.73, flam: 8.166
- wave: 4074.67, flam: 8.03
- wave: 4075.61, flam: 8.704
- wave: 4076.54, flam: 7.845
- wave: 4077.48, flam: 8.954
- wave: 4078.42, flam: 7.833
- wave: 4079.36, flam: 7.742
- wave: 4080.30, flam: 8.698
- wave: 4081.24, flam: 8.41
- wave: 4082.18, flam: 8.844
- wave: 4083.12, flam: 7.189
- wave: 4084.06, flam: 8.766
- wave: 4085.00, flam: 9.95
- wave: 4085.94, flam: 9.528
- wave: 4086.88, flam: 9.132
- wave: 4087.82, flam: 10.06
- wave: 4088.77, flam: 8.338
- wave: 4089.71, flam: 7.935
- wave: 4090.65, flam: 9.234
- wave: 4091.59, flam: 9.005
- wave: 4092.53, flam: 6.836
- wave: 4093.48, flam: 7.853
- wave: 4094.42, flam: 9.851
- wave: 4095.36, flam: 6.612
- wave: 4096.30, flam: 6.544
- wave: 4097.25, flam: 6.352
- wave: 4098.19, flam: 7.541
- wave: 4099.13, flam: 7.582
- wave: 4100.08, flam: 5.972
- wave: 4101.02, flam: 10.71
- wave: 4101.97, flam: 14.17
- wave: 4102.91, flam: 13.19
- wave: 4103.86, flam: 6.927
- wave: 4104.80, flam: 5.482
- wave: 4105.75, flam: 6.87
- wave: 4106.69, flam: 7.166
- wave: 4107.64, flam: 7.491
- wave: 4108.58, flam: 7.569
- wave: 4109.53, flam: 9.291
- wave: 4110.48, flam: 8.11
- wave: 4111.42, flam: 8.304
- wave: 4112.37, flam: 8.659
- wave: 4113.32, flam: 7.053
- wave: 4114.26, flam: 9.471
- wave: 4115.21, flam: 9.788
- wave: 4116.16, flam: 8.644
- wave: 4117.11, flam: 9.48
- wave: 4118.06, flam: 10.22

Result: 1.2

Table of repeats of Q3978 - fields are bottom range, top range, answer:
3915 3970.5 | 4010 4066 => 1.27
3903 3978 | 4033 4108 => 1.23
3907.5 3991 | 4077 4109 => 1.15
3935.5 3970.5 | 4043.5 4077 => 1.26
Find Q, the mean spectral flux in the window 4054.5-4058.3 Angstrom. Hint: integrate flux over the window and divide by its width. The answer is 8.6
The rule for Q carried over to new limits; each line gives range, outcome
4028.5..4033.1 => 8.62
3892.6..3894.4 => 7.82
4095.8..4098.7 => 6.83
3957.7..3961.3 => 7.34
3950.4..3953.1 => 8.18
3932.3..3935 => 5.37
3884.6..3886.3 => 6.28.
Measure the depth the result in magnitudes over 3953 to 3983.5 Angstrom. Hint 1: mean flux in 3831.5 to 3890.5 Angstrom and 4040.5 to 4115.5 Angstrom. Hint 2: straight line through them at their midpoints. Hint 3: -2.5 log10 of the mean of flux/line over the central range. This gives 0.12 mag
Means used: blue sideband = 7.9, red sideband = 8.69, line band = 7.4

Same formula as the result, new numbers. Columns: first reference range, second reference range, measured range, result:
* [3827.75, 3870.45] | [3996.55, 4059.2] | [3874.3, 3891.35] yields 0.131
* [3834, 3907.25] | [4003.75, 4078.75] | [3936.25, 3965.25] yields 0.107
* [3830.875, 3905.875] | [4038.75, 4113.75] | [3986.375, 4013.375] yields -0.083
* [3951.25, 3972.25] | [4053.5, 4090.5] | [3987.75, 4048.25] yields -0.145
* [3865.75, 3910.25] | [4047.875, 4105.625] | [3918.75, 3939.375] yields 0.144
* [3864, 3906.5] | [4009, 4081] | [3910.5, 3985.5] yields 0.108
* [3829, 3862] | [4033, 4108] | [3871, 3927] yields -0.035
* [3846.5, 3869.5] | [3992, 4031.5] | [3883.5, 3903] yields 0.167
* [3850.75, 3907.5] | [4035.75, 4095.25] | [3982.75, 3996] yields -0.049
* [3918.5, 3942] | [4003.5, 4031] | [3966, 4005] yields 0.040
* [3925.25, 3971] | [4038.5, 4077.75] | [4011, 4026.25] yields -0.129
